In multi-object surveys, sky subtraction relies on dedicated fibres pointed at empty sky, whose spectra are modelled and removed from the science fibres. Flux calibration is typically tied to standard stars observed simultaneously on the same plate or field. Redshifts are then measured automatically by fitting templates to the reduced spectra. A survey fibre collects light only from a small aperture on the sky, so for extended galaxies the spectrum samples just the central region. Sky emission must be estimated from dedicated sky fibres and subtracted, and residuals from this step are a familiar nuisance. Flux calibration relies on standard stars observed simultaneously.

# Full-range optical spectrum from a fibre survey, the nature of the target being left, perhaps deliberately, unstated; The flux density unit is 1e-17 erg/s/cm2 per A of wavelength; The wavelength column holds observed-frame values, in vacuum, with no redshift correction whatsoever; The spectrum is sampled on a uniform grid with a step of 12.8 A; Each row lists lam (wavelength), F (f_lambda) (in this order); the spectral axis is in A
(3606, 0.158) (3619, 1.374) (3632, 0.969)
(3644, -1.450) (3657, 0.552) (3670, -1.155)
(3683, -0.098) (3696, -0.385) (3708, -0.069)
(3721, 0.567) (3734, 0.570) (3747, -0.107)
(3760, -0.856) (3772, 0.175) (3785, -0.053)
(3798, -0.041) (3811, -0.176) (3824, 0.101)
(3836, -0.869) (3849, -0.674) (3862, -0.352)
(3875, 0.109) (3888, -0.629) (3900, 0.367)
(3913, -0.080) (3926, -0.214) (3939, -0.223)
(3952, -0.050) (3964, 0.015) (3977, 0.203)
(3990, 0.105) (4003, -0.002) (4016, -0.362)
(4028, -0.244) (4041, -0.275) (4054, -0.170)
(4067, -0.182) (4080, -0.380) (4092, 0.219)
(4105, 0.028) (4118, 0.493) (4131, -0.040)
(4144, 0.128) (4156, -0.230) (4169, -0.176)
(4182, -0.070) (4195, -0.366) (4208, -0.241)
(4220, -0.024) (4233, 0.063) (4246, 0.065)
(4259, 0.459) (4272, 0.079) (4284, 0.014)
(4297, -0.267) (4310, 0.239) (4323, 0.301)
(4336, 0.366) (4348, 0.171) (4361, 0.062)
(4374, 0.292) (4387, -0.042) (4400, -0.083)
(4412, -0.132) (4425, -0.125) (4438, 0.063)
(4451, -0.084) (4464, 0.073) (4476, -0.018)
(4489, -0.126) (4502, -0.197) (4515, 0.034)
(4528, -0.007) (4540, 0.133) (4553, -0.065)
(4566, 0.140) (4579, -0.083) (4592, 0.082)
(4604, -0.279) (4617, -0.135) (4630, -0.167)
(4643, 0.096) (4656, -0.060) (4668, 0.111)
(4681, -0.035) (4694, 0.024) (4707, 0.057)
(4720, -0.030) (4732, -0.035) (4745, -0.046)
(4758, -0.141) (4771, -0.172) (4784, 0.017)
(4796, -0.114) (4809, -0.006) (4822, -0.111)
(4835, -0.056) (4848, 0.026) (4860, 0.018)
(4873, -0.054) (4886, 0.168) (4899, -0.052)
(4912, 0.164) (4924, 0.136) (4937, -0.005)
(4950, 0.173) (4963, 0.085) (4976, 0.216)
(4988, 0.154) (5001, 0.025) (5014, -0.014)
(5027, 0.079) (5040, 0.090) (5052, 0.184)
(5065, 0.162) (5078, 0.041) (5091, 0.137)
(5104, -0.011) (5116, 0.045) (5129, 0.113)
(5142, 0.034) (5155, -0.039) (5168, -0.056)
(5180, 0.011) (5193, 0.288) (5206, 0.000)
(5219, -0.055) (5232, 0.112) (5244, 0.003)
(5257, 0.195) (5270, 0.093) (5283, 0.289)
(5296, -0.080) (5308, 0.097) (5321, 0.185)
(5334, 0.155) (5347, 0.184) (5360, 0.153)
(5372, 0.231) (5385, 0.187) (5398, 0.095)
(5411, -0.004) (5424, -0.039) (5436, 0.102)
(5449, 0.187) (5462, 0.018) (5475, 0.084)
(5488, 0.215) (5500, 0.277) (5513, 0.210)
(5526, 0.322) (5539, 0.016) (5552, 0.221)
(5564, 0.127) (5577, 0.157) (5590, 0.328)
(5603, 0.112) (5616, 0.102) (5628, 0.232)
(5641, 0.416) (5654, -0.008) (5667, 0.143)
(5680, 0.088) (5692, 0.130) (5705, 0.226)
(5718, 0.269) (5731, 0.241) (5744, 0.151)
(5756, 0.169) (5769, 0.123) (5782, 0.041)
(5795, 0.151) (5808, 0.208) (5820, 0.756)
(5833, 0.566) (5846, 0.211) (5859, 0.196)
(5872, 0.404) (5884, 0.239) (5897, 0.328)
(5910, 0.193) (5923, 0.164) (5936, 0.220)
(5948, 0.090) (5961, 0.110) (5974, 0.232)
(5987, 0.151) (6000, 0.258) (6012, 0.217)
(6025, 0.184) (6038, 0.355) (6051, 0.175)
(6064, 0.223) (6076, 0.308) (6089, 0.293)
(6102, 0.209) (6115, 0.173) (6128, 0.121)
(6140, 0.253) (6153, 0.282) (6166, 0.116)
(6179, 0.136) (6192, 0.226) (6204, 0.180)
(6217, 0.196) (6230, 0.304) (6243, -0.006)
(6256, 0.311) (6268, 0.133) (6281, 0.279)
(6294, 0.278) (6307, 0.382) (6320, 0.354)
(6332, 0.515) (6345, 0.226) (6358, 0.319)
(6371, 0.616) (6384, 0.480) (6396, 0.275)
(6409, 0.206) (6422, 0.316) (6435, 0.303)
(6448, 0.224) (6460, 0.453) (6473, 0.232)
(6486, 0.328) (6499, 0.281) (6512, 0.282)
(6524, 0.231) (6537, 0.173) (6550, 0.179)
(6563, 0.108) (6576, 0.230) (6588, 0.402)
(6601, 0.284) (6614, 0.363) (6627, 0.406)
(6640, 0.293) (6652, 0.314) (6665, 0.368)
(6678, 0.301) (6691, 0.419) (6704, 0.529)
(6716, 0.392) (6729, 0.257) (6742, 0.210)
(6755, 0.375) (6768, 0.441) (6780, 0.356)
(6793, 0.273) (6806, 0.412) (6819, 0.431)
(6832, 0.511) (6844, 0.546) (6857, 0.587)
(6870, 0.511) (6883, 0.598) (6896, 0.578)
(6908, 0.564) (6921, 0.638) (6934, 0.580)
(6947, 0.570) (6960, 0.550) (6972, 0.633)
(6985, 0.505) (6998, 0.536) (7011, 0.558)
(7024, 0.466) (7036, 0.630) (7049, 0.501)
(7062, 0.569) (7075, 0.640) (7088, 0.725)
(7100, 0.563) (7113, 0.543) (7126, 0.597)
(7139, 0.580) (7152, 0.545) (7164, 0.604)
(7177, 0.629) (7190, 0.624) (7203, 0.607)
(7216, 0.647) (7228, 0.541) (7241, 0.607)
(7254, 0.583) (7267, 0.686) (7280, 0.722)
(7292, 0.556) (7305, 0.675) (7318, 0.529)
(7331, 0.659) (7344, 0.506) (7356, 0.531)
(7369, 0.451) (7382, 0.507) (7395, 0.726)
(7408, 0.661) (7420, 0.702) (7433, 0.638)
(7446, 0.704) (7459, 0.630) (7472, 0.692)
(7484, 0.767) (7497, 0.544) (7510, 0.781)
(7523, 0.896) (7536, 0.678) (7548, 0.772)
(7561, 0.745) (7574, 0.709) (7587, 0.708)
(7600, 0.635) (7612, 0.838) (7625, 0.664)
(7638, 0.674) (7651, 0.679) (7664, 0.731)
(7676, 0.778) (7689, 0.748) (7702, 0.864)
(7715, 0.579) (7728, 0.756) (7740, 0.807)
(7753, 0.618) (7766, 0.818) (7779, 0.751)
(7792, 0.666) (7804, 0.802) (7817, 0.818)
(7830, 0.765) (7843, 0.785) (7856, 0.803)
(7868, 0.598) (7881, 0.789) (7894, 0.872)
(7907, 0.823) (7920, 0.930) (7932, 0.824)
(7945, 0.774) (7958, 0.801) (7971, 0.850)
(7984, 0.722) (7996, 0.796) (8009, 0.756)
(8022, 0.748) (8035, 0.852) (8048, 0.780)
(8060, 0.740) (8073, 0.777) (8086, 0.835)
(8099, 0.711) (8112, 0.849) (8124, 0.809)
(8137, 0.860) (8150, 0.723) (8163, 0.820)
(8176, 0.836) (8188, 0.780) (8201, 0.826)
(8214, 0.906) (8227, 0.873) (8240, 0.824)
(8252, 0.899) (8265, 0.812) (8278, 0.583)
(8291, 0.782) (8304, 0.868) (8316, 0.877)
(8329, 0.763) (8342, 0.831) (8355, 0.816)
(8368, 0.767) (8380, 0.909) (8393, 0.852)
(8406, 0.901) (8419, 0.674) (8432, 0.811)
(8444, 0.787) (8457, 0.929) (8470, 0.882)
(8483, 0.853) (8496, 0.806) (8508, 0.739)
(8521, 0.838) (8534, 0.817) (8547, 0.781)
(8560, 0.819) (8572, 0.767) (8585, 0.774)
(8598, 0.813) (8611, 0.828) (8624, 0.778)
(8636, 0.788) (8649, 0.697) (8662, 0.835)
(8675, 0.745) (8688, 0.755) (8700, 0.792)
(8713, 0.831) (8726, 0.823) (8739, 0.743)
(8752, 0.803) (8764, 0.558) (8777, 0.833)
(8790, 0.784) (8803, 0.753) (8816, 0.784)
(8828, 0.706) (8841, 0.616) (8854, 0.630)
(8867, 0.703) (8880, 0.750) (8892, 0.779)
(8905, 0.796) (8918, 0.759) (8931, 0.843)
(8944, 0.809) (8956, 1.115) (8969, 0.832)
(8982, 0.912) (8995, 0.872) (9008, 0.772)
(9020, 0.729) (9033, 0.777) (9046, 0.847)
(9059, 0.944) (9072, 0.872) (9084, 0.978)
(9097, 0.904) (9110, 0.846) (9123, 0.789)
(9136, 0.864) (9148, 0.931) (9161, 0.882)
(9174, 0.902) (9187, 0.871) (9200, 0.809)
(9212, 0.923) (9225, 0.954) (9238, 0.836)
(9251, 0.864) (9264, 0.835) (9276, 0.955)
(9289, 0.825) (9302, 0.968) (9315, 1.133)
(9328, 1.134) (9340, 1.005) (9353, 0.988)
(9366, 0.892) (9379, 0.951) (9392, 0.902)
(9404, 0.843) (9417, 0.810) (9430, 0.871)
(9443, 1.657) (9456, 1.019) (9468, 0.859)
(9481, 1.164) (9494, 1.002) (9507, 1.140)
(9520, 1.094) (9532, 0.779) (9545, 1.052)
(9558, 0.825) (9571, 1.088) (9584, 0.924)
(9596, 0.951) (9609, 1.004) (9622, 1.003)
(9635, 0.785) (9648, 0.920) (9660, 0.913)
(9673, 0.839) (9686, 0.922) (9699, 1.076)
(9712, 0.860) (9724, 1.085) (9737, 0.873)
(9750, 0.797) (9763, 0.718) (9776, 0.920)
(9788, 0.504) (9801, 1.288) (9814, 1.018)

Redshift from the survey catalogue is 0.711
